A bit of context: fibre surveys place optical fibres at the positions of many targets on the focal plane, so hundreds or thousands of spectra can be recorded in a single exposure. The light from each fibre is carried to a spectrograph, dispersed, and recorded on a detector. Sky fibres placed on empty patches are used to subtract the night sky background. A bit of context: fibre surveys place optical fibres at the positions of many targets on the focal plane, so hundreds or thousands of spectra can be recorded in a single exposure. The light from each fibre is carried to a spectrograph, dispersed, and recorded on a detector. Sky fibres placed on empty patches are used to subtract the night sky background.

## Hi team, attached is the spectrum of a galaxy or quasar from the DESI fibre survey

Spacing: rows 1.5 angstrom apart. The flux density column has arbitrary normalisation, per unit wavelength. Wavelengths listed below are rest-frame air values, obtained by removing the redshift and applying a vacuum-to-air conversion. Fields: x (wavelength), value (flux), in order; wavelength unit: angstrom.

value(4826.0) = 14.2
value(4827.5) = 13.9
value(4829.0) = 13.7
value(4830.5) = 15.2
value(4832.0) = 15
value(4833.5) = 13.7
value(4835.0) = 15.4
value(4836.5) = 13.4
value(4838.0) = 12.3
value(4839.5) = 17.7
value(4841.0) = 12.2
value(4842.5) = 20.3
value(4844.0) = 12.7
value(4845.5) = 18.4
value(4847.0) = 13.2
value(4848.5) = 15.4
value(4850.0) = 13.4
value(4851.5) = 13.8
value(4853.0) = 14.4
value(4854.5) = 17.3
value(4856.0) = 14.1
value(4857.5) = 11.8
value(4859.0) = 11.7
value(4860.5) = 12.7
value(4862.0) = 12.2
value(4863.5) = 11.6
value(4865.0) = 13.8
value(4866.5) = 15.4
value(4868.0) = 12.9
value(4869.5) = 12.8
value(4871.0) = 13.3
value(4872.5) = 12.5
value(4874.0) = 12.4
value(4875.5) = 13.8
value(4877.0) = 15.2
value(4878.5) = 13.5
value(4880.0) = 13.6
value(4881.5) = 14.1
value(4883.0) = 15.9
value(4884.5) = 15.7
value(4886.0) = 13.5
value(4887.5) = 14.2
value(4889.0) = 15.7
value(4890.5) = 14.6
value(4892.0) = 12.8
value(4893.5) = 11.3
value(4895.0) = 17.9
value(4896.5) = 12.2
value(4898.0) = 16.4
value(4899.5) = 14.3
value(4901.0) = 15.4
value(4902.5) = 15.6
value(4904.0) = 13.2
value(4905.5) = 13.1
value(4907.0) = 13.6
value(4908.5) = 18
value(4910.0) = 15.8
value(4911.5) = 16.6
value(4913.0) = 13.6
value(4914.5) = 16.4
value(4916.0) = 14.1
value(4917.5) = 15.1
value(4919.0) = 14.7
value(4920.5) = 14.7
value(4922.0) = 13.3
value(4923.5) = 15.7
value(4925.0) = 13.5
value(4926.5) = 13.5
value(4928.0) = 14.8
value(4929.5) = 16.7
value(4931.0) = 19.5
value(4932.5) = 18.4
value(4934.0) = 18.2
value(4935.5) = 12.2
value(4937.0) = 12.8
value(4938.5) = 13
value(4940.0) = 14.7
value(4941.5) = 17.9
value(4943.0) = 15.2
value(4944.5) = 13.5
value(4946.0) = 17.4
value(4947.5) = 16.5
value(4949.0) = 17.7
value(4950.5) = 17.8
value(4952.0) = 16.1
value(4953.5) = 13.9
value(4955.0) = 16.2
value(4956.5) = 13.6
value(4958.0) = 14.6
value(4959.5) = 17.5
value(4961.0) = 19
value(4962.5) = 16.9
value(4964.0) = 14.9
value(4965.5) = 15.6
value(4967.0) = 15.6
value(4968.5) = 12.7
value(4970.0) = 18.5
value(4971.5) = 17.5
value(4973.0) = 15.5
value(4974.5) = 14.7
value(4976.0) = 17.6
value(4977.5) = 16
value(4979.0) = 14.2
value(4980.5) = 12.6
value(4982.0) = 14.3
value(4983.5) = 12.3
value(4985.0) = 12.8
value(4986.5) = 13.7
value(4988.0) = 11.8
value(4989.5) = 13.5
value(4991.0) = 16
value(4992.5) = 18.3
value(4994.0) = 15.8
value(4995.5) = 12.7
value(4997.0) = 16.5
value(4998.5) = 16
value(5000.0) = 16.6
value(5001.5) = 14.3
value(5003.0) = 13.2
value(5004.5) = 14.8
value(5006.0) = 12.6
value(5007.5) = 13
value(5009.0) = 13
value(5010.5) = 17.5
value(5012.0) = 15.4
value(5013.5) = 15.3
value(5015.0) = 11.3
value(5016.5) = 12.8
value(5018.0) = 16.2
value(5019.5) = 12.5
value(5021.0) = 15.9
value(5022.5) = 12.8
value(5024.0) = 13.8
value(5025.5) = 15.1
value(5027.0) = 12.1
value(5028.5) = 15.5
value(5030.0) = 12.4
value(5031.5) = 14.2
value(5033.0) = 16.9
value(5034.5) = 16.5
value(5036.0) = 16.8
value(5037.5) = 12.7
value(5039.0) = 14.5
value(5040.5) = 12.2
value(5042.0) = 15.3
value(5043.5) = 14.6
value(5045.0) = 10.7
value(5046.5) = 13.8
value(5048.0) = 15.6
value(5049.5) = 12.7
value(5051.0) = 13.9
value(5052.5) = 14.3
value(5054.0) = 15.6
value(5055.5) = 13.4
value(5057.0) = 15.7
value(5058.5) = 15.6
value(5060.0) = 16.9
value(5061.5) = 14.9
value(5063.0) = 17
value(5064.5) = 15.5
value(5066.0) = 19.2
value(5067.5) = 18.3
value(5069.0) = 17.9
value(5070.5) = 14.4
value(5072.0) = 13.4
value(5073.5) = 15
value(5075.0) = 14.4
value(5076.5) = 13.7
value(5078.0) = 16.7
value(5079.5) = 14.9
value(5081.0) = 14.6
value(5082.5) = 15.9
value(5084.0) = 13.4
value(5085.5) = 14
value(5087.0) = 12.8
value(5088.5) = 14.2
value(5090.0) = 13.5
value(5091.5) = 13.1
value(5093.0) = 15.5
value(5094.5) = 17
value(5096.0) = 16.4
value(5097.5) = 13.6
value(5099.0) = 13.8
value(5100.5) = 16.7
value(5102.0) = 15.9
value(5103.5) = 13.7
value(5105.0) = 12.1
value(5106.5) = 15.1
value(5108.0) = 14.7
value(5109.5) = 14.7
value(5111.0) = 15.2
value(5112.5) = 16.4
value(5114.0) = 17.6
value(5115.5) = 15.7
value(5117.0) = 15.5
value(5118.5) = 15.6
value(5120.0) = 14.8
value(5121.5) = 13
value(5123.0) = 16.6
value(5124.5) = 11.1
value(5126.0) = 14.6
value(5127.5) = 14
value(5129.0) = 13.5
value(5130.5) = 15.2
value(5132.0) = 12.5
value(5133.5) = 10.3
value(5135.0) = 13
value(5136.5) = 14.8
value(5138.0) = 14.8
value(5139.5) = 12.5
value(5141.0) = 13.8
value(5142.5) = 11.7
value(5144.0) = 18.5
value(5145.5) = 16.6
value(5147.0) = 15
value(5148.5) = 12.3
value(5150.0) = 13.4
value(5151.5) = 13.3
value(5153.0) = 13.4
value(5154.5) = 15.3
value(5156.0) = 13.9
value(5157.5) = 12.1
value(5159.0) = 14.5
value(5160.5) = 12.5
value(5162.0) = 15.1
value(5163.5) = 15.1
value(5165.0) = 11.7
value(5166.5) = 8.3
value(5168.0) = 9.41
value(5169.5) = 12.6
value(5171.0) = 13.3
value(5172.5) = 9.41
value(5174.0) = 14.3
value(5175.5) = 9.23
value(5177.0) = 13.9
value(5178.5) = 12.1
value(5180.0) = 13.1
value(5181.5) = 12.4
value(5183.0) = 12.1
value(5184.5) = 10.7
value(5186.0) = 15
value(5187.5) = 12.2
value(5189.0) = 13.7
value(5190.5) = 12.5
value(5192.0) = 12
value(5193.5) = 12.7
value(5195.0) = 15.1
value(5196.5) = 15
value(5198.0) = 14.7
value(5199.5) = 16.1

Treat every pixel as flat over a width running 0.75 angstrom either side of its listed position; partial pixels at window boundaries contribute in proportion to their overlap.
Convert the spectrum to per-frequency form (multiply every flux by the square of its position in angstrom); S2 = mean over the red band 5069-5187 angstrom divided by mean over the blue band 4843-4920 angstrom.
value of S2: 1.08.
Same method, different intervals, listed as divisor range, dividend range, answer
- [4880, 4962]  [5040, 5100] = 1.04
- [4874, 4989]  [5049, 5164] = 1.04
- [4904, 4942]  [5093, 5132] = 1.06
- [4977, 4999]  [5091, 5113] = 1.08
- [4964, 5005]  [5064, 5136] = 1.03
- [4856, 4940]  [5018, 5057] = 1.05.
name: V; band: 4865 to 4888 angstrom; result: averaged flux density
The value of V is 13.9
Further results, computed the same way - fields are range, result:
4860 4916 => 14.2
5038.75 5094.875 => 14.8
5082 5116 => 14.8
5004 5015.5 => 14.2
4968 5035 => 14.6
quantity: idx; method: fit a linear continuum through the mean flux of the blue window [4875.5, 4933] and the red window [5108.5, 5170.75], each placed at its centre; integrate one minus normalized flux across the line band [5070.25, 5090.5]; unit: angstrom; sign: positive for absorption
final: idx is -0.3 angstrom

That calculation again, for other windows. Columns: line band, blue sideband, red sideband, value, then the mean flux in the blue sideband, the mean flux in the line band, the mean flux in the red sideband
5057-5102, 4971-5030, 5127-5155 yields -3.6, 14.5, 15.3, 13.9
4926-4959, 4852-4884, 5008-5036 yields -3.9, 13.6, 15.7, 14.5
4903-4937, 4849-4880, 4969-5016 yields -2.8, 13.5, 15.2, 14.7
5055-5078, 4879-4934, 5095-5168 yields -2.2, 15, 15.7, 14.1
